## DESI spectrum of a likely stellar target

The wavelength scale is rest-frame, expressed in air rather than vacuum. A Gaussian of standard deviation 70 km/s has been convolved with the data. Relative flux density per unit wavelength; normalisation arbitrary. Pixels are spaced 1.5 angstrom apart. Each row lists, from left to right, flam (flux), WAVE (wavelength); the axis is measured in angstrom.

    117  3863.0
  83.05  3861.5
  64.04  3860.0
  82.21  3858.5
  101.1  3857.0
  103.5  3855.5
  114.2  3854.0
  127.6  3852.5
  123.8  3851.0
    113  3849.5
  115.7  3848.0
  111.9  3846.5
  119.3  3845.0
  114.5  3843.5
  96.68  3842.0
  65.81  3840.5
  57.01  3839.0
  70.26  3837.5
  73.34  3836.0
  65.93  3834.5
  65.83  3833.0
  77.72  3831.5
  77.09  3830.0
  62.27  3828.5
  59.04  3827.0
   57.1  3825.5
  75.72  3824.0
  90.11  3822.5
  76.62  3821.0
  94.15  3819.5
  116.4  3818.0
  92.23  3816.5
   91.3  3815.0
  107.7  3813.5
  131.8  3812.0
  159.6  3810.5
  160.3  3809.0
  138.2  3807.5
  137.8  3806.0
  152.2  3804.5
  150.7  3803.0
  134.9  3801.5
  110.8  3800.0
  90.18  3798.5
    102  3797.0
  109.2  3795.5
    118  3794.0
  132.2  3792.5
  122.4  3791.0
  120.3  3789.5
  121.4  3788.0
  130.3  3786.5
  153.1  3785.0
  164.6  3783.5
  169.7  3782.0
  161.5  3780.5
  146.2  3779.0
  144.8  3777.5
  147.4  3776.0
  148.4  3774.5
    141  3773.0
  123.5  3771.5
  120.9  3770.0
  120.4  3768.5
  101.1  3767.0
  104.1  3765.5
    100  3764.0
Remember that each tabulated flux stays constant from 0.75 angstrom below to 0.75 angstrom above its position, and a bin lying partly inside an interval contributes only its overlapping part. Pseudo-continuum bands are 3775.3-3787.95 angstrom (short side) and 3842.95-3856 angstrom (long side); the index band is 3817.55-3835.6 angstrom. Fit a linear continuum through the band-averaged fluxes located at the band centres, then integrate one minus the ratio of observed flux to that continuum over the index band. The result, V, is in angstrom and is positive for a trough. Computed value 7.37 angstrom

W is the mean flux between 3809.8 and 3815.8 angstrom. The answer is 122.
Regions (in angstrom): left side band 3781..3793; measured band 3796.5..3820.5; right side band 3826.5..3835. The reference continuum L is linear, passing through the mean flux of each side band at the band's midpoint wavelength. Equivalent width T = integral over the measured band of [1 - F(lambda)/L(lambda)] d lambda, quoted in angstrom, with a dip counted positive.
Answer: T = -4.3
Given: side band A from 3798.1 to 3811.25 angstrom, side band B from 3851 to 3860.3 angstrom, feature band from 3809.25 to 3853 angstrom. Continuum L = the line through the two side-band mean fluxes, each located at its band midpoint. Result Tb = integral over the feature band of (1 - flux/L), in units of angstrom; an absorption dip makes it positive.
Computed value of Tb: 9.5 angstrom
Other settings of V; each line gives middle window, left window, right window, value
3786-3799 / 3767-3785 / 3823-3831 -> 0.2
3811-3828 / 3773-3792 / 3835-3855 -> 4.0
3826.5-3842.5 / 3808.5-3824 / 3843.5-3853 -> 6.2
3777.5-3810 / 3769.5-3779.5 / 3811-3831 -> -4.9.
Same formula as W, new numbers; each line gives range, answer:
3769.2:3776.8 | 136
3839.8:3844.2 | 92.4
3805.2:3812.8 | 145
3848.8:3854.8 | 120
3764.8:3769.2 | 108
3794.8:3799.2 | 100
